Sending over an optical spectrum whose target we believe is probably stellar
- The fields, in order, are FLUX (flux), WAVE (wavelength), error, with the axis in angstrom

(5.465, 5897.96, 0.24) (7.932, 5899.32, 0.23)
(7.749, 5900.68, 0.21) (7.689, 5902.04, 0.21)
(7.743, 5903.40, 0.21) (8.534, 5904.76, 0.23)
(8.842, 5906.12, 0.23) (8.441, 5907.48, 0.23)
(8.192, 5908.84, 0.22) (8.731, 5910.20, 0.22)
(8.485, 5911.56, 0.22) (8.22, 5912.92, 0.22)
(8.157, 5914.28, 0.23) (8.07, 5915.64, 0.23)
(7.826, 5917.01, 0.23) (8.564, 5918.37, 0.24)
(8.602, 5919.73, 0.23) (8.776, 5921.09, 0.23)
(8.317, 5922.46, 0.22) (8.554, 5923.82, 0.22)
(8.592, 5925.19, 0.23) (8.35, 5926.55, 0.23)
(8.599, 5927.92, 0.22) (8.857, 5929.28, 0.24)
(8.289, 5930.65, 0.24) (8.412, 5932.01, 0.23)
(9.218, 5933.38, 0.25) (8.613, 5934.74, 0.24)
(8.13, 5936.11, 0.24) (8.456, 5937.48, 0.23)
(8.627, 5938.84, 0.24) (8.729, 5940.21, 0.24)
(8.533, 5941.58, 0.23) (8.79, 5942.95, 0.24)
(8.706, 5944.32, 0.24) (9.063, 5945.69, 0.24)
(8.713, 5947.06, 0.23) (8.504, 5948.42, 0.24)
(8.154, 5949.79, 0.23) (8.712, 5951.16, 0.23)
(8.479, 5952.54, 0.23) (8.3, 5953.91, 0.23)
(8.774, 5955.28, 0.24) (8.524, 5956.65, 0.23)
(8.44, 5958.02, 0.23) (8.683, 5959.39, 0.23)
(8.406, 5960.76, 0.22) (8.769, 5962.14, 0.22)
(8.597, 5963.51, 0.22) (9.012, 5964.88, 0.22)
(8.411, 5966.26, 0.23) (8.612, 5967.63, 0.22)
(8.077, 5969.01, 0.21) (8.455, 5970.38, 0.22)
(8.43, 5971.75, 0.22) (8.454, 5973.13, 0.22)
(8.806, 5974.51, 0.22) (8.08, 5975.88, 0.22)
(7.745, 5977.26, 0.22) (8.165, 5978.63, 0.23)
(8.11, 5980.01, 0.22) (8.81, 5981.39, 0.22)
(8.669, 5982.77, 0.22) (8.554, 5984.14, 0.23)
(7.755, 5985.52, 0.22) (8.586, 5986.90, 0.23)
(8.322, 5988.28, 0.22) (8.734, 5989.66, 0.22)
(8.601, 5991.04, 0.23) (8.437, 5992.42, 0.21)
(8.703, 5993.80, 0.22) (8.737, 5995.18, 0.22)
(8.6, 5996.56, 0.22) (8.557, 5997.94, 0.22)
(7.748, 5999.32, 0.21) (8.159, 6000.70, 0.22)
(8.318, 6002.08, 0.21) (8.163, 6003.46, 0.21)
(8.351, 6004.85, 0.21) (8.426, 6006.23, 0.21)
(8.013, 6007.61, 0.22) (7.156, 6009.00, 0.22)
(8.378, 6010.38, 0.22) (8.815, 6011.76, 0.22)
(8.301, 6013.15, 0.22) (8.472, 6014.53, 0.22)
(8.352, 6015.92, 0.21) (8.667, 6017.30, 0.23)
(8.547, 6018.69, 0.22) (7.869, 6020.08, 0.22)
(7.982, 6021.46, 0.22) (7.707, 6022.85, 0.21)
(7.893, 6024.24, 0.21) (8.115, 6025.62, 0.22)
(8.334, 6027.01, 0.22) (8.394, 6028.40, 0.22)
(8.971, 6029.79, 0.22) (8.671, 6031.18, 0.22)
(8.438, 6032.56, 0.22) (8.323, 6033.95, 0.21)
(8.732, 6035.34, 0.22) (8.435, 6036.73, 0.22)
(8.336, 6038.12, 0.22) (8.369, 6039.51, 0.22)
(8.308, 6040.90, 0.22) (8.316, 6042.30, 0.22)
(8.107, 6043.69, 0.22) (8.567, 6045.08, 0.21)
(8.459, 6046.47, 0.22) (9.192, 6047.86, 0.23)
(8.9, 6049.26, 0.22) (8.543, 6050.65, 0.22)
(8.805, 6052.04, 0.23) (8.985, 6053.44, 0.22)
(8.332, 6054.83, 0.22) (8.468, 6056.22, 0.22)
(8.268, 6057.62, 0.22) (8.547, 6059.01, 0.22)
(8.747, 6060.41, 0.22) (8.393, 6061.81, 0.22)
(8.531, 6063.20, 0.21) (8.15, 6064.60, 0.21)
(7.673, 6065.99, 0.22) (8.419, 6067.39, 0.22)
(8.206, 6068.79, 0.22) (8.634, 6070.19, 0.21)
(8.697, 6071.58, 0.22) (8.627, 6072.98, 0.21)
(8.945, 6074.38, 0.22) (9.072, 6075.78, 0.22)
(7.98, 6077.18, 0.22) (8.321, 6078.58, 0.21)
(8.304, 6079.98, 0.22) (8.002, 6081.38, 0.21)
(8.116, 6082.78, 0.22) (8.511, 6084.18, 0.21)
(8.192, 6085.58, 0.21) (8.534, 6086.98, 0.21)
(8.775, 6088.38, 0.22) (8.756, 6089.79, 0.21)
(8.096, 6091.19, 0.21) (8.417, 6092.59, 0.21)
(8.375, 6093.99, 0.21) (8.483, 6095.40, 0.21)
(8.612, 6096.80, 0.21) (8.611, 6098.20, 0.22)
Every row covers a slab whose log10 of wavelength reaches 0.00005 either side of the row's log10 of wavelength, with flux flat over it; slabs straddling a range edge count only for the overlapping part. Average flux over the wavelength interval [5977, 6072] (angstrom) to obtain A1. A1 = 8.39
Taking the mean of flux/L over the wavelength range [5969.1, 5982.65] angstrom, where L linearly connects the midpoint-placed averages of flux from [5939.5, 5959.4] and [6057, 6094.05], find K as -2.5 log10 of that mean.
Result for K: 0.03 mag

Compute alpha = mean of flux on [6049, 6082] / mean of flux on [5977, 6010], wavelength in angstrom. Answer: 1.02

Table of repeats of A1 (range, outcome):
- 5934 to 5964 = 8.58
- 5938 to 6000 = 8.5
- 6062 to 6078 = 8.45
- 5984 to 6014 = 8.33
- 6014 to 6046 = 8.34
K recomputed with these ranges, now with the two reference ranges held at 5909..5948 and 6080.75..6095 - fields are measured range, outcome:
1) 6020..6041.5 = 0.01 mag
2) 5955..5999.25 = 0.00 mag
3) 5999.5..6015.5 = 0.03 mag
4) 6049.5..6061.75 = -0.02 mag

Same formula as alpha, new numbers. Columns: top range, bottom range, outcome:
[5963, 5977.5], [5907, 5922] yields 1.01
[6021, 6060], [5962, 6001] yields 1.00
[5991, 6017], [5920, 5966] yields 0.97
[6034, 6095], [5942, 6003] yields 1.00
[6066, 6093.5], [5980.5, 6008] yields 1.00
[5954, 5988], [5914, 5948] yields 0.99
